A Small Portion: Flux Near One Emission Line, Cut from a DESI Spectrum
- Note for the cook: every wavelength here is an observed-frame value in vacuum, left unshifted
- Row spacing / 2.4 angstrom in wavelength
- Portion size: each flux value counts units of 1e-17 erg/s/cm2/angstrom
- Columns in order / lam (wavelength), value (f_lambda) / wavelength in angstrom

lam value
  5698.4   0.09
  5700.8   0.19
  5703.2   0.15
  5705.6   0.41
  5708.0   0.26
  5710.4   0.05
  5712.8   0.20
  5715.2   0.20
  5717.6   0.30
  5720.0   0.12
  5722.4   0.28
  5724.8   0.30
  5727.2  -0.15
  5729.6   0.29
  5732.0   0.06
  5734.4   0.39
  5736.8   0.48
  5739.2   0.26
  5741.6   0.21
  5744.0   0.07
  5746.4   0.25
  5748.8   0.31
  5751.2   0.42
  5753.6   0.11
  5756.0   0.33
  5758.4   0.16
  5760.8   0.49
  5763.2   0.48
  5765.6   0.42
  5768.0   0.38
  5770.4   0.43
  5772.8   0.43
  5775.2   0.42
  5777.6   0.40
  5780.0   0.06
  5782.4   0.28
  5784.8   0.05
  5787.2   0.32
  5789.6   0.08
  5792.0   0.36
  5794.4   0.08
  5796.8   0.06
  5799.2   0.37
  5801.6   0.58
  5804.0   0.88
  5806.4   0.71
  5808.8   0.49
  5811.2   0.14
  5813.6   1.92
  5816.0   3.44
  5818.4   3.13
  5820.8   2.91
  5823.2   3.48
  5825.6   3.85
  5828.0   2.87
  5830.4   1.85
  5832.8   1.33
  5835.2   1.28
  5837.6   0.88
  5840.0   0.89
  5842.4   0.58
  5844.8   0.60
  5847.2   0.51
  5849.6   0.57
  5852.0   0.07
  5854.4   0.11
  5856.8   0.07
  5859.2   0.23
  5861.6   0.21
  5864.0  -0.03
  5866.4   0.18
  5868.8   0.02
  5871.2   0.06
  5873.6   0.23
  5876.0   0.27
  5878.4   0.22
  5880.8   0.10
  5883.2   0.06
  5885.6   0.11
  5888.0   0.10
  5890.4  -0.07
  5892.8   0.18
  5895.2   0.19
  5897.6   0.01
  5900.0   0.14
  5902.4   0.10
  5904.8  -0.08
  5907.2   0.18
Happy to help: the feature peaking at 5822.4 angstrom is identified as C IV 1549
